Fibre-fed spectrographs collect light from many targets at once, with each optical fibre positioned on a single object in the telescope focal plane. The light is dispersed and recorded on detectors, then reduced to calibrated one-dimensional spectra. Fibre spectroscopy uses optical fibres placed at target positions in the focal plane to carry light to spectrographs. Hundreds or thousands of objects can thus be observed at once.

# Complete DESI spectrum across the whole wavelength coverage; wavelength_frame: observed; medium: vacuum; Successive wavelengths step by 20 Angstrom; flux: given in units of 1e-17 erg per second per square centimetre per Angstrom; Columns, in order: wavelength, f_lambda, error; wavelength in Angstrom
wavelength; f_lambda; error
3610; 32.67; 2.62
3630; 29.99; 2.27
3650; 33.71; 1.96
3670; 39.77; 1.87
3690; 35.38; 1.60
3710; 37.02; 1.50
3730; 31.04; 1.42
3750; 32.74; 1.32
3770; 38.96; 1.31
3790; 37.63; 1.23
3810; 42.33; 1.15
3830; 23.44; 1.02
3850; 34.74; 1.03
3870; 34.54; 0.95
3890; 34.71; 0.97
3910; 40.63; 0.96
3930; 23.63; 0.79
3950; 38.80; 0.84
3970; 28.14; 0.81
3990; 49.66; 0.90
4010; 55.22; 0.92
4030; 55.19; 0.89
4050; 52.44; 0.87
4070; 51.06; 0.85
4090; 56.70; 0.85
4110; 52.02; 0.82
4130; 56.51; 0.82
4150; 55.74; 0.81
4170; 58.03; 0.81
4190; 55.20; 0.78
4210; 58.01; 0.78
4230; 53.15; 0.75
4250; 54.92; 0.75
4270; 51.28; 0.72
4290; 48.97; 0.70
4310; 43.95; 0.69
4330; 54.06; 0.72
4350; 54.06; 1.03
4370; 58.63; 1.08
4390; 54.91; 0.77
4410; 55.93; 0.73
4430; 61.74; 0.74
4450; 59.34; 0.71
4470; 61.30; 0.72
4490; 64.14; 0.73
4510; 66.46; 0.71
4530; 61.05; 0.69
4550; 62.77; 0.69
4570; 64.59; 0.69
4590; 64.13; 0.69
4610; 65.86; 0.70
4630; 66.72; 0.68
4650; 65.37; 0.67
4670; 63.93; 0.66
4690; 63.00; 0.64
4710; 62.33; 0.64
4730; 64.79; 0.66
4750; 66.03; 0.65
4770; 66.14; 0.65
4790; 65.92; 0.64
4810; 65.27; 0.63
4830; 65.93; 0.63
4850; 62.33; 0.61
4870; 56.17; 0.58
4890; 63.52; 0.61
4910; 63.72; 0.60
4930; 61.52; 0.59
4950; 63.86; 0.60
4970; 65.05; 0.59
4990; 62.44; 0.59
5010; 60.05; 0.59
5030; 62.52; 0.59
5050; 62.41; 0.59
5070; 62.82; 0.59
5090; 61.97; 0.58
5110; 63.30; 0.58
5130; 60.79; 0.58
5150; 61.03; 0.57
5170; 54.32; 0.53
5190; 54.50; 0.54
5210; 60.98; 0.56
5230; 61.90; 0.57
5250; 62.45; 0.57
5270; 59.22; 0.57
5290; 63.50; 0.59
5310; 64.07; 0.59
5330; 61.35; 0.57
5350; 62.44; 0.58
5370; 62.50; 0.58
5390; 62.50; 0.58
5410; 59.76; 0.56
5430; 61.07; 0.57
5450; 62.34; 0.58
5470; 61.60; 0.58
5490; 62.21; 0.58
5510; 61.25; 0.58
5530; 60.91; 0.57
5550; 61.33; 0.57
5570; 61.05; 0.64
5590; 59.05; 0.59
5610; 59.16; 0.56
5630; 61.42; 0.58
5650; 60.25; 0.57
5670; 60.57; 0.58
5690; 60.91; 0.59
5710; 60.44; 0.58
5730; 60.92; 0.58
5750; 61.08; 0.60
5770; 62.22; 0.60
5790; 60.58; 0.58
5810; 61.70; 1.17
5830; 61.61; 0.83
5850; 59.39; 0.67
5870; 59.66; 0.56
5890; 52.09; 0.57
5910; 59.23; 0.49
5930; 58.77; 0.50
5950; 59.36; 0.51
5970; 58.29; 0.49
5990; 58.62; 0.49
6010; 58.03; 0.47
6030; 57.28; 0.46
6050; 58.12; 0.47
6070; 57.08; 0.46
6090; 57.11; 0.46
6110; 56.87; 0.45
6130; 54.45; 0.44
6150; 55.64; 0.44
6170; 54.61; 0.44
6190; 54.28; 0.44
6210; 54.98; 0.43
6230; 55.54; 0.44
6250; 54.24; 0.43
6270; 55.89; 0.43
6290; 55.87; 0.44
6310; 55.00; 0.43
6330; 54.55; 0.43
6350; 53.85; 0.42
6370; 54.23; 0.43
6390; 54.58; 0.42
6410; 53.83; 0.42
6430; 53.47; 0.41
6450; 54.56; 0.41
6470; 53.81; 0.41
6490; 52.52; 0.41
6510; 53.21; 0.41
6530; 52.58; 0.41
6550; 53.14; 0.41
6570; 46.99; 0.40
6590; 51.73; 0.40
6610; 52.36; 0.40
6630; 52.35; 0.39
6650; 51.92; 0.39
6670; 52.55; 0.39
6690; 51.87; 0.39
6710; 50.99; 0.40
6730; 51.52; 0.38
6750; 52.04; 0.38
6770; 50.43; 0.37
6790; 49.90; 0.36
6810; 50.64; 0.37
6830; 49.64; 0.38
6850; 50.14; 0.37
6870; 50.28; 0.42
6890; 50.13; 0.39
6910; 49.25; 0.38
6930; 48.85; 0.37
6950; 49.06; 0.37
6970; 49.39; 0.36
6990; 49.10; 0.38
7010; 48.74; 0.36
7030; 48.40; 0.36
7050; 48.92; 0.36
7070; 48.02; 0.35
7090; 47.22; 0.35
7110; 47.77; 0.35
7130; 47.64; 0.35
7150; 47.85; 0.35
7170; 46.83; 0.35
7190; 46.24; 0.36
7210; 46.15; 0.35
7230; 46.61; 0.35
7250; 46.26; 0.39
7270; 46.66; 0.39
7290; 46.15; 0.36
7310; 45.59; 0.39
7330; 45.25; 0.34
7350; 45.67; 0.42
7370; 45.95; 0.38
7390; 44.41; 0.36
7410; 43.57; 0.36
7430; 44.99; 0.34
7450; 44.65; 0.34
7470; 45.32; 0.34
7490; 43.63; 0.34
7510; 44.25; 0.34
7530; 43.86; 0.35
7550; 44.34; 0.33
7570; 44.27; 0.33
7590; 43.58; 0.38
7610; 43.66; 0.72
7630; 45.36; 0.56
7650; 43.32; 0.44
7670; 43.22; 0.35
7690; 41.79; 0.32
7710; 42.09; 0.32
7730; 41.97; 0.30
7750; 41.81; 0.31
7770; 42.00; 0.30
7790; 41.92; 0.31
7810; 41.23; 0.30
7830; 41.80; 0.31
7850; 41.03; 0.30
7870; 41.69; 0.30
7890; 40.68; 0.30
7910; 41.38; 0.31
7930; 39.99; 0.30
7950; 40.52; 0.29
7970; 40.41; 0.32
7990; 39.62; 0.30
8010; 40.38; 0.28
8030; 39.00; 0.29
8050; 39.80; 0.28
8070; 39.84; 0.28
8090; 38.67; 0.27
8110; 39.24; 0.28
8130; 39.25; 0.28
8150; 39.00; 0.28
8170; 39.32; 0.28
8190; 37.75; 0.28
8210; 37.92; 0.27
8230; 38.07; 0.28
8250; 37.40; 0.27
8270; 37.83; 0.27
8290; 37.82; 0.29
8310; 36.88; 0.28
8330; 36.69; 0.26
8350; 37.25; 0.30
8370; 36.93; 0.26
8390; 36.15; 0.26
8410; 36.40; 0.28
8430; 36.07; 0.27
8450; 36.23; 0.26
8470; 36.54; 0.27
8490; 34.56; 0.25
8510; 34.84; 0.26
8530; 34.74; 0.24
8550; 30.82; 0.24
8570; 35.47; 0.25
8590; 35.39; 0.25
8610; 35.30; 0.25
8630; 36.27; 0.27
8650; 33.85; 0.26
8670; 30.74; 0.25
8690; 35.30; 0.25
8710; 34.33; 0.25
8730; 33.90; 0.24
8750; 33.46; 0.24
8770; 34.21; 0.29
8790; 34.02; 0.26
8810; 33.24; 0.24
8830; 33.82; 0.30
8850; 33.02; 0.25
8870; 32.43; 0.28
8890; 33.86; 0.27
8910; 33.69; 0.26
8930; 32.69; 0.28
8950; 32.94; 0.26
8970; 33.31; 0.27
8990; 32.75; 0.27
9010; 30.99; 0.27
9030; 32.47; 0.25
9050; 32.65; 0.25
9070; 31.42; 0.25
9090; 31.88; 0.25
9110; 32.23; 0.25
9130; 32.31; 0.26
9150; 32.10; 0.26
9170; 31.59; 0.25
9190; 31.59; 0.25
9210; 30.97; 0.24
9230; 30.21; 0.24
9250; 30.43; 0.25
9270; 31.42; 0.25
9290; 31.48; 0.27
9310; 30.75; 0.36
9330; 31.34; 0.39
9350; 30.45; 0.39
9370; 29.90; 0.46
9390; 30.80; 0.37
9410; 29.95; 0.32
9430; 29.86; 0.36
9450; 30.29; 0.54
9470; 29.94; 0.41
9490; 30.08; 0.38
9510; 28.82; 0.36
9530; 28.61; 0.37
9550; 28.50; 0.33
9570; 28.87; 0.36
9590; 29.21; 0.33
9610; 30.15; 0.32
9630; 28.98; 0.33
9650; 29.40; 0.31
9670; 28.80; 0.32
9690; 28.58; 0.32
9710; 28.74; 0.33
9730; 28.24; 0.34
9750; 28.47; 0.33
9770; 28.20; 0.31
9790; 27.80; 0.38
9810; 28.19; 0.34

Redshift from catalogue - 0.00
